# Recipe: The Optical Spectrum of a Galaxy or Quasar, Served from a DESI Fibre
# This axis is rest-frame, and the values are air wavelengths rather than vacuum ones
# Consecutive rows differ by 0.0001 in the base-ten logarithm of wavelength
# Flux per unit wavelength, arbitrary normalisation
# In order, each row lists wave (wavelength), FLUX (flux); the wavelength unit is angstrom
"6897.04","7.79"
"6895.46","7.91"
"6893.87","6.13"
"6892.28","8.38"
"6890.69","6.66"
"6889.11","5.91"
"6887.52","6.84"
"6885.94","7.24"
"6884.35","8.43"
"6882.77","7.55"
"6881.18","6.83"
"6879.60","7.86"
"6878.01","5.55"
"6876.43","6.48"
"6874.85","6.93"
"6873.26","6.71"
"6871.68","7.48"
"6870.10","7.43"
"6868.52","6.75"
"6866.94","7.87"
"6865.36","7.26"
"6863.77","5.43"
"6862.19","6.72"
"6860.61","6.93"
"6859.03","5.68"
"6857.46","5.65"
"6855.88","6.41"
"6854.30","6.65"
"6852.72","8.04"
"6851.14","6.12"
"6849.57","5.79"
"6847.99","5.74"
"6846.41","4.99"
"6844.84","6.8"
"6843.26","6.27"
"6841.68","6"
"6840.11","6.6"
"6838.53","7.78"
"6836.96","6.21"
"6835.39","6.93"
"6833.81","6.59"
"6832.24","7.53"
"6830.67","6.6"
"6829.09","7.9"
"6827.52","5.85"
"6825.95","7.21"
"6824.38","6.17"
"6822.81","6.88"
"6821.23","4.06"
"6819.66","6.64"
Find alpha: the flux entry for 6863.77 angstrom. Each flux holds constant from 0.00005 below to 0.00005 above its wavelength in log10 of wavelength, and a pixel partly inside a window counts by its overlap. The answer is 5.43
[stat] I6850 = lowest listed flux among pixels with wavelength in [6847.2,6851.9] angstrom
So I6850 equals 5.74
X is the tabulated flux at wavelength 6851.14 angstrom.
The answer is 6.12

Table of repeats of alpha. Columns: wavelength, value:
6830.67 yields 6.6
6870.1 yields 7.43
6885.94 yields 7.24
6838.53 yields 7.78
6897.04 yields 7.79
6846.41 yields 4.99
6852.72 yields 8.04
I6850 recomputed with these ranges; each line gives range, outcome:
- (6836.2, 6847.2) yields 4.99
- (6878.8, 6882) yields 6.83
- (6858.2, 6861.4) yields 5.68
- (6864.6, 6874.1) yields 6.71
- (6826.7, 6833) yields 5.85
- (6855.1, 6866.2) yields 5.43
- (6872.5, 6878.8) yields 5.55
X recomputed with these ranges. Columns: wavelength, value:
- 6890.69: 6.66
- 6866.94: 7.87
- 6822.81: 6.88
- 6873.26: 6.71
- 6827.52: 5.85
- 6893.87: 6.13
